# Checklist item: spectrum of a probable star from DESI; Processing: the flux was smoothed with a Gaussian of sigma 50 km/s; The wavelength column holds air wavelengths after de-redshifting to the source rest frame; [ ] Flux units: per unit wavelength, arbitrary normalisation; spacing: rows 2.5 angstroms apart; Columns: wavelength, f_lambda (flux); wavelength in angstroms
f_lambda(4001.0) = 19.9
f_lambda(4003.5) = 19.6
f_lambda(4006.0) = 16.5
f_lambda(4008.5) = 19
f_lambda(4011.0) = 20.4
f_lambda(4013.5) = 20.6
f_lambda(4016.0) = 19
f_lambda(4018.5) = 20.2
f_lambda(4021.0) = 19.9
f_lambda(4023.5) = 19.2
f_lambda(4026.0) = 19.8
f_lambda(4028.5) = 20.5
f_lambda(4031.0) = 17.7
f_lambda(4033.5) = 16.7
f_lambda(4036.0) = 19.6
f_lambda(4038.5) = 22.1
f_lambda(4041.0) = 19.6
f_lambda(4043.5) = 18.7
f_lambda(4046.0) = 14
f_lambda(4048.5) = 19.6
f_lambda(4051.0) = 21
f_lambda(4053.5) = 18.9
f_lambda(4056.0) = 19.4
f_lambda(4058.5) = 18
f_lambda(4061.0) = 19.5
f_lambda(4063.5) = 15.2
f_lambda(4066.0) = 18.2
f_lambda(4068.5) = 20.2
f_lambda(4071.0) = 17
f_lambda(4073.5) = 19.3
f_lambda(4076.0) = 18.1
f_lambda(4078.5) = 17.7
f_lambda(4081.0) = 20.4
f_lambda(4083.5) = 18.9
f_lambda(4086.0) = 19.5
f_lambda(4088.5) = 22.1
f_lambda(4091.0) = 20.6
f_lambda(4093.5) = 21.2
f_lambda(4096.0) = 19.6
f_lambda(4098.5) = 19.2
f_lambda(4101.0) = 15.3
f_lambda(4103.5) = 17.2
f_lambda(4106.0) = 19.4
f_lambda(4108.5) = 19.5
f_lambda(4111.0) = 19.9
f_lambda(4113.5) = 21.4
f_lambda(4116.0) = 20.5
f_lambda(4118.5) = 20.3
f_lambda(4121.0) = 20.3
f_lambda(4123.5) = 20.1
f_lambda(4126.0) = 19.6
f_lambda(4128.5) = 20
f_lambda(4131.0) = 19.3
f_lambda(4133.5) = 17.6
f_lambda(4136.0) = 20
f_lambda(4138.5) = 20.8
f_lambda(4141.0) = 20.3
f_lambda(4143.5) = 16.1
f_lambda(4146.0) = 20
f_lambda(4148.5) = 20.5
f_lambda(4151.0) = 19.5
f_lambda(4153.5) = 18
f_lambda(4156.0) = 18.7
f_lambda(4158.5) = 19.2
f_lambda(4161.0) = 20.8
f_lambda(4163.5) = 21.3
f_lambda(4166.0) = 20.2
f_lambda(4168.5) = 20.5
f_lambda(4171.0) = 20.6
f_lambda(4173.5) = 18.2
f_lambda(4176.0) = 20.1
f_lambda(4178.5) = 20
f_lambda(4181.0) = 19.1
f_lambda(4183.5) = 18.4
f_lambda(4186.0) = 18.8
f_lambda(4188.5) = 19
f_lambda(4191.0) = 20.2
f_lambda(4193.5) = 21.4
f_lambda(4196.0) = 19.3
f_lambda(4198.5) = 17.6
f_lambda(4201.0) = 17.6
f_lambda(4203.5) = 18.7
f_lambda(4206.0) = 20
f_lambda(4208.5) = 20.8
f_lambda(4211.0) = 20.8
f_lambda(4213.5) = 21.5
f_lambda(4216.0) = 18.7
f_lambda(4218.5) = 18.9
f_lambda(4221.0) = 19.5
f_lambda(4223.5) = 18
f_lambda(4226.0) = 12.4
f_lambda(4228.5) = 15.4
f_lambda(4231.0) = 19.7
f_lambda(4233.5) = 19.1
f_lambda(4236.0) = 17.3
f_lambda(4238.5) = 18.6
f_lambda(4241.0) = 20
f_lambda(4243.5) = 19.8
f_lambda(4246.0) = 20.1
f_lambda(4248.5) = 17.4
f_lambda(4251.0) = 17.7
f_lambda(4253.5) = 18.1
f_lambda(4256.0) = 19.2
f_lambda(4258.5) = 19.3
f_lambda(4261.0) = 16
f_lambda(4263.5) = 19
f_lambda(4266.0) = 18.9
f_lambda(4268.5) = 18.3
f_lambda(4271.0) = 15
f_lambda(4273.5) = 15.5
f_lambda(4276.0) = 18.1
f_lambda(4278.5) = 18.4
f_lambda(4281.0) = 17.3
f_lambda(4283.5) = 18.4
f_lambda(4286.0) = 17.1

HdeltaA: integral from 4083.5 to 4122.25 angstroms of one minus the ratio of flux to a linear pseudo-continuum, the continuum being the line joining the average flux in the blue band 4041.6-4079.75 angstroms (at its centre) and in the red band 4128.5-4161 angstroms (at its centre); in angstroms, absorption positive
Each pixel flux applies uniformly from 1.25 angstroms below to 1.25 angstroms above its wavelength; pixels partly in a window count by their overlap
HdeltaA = -1.9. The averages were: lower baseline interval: 18.3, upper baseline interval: 19.3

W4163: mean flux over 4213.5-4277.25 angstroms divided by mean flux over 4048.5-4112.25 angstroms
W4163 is 0.9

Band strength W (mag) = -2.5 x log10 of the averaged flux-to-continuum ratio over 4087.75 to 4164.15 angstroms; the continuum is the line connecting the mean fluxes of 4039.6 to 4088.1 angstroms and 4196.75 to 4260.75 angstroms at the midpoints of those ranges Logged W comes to -0.05 mag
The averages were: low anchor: 18.7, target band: 19.6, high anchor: 18.6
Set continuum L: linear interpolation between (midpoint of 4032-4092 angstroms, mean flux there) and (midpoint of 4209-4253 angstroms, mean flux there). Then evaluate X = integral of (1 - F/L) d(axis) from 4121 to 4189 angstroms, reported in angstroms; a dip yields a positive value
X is -2.9 angstroms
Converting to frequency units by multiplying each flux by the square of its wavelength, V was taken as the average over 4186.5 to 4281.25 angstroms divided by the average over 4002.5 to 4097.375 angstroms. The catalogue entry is 1.1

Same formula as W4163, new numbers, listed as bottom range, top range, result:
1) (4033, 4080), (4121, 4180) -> 1.06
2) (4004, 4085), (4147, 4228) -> 1.02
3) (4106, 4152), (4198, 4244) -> 0.94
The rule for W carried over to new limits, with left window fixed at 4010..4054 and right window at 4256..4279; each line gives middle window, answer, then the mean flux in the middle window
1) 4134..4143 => -0.069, 19.8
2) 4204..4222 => -0.110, 20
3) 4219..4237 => 0.033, 17.4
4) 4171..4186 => -0.056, 19.2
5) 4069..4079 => 0.047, 18.2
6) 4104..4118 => -0.069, 20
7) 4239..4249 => -0.092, 19.4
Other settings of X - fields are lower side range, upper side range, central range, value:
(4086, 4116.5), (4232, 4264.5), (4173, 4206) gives -0.27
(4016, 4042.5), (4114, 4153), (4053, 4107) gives 1.99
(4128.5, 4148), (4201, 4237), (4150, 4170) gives -0.74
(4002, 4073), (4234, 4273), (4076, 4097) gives -1.23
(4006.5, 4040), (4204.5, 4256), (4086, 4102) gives -0.40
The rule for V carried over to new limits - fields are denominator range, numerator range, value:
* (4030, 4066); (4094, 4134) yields 1.08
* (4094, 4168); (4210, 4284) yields 0.99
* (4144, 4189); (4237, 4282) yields 0.97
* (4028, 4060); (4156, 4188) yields 1.11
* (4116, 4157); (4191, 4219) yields 1.04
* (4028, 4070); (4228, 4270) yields 1.09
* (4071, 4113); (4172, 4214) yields 1.06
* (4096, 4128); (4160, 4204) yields 1.04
